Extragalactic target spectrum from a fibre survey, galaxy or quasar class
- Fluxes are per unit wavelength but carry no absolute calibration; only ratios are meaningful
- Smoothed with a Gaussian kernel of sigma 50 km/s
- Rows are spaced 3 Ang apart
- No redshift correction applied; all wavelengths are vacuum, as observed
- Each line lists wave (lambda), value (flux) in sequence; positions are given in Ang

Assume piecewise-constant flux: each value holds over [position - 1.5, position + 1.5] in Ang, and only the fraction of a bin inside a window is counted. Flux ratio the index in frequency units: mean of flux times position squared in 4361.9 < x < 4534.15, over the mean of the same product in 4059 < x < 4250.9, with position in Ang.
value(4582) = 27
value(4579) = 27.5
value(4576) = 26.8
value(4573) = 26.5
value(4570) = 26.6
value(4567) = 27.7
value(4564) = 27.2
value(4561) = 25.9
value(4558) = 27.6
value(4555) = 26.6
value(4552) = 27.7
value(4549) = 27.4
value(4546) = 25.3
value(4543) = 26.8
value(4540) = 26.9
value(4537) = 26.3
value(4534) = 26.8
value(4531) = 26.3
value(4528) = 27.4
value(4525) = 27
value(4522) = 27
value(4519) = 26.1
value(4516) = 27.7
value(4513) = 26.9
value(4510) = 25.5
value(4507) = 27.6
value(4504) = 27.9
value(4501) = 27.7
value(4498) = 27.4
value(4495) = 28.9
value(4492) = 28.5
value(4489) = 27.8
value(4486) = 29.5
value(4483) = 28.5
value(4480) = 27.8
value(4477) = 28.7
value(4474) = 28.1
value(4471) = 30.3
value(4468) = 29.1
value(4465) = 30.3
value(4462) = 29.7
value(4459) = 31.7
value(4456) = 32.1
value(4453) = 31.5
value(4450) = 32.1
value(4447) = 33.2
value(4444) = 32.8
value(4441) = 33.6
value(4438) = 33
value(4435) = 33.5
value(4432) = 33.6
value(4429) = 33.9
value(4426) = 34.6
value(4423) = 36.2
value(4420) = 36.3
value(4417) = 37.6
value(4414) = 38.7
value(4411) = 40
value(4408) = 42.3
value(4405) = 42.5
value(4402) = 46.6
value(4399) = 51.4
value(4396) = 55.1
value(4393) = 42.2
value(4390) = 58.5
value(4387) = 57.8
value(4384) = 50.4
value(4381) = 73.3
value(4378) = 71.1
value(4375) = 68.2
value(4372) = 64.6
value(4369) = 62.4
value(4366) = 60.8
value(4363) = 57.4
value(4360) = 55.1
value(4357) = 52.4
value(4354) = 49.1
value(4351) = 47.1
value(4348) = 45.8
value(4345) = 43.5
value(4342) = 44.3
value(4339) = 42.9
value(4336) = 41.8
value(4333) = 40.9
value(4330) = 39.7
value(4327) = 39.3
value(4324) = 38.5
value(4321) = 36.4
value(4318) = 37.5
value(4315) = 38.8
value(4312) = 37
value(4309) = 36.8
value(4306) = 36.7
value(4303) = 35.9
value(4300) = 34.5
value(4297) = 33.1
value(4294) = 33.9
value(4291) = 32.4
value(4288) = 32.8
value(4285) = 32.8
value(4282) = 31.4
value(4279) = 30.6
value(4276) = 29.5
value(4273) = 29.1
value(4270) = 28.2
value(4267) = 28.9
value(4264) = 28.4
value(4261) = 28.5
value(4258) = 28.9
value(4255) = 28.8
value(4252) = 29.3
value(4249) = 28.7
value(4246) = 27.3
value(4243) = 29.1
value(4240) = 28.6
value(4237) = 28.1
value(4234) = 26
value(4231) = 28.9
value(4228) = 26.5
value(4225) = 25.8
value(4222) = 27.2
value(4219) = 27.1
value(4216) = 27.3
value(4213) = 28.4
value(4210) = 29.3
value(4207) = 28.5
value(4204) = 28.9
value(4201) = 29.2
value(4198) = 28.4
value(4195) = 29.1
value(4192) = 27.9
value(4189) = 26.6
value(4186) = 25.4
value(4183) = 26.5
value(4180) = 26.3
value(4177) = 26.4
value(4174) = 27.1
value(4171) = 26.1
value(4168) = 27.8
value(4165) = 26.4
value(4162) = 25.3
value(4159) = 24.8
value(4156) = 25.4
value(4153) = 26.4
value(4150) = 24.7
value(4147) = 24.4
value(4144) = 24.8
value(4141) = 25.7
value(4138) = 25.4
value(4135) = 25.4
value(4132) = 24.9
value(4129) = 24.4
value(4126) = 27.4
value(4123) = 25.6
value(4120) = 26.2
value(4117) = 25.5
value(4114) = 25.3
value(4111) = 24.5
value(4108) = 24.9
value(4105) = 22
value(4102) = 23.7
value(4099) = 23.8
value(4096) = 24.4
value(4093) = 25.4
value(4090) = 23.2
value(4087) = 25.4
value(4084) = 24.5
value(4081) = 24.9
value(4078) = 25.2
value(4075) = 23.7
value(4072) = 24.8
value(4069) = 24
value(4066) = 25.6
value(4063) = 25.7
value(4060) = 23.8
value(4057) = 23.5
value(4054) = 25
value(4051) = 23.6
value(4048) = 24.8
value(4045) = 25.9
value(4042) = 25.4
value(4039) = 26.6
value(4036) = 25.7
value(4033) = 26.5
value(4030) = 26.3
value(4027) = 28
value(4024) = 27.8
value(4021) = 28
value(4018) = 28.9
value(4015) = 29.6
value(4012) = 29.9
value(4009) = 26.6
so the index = 1.64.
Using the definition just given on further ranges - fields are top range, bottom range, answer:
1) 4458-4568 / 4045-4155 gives 1.35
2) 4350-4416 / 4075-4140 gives 2.47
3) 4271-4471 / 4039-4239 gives 1.78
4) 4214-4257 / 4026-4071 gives 1.20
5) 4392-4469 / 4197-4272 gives 1.42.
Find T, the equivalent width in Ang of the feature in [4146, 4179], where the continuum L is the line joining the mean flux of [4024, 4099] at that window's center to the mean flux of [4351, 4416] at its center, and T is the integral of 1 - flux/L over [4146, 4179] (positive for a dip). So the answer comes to 7.97 Ang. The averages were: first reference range 25.1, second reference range 54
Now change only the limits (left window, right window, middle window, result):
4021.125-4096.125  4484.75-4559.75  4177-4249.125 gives -4.9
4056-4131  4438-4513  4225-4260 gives -1.9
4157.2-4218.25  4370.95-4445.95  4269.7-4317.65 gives 3.5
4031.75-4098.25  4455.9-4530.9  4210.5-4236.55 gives -1.1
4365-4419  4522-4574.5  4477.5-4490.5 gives 3.2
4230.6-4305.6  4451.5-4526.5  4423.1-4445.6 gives -3.7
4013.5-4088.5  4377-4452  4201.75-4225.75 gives 4.0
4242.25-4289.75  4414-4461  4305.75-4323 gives -3.7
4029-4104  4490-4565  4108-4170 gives -0.8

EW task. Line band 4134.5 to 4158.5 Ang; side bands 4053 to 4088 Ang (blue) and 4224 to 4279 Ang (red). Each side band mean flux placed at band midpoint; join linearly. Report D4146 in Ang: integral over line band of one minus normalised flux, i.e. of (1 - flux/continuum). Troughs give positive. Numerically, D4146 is 0.9 Ang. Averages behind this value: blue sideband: 24.7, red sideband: 28.3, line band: 25.2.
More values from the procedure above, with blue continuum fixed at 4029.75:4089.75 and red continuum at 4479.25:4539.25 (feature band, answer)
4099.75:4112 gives 0.72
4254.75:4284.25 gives -3.64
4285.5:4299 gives -3.52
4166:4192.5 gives -1.03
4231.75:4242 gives -0.71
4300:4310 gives -3.74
